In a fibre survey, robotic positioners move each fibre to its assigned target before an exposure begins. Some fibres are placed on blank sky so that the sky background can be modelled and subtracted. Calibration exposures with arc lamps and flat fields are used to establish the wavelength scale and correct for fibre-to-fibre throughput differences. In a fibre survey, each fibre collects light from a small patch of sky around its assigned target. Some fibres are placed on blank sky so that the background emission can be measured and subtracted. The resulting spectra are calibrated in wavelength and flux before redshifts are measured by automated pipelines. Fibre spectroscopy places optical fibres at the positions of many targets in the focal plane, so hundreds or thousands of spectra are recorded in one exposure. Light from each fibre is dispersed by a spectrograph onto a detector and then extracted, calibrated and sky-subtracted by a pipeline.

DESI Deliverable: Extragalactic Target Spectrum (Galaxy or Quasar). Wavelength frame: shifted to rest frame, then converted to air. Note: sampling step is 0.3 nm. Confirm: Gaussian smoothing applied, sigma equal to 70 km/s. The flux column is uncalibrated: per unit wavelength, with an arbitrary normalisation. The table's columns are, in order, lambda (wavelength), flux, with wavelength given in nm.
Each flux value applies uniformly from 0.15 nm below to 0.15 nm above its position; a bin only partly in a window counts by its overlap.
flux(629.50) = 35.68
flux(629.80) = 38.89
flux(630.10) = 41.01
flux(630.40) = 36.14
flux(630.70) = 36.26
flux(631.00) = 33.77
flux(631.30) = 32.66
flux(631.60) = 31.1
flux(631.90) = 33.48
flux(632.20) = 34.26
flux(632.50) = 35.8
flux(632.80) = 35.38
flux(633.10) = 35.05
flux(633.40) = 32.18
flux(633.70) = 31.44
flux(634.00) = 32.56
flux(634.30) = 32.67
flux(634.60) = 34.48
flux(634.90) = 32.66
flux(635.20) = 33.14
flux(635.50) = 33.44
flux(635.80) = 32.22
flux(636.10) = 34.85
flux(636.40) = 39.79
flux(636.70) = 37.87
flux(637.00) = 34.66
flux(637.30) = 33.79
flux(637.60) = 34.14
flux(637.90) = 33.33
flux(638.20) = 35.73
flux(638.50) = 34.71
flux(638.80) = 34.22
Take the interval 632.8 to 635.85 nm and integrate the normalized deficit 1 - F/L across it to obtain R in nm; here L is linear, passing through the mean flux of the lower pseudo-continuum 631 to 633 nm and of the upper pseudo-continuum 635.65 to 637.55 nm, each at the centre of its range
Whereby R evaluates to 0.13 nm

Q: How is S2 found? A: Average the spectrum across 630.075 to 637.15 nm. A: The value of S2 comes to 34.3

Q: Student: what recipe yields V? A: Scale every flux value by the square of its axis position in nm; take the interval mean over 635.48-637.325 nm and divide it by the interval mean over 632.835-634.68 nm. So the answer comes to 1.1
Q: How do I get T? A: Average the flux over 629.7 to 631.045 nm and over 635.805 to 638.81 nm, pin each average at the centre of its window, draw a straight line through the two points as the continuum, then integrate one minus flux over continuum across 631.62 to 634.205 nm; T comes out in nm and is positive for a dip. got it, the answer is 0.212 nm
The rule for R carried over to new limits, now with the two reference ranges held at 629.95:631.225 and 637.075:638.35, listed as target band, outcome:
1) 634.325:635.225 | 0.047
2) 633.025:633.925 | 0.074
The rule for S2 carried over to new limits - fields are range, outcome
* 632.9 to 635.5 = 33.1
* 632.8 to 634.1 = 33.1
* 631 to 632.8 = 33.6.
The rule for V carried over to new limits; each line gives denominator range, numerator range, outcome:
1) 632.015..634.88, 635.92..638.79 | 1.06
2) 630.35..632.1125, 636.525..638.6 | 1.06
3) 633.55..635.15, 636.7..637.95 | 1.06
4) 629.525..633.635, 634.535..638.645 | 1.00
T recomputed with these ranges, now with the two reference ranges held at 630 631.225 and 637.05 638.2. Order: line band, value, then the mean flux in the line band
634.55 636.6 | 0.018 nm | 34.4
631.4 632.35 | 0.080 nm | 32.9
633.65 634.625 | 0.070 nm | 32.7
